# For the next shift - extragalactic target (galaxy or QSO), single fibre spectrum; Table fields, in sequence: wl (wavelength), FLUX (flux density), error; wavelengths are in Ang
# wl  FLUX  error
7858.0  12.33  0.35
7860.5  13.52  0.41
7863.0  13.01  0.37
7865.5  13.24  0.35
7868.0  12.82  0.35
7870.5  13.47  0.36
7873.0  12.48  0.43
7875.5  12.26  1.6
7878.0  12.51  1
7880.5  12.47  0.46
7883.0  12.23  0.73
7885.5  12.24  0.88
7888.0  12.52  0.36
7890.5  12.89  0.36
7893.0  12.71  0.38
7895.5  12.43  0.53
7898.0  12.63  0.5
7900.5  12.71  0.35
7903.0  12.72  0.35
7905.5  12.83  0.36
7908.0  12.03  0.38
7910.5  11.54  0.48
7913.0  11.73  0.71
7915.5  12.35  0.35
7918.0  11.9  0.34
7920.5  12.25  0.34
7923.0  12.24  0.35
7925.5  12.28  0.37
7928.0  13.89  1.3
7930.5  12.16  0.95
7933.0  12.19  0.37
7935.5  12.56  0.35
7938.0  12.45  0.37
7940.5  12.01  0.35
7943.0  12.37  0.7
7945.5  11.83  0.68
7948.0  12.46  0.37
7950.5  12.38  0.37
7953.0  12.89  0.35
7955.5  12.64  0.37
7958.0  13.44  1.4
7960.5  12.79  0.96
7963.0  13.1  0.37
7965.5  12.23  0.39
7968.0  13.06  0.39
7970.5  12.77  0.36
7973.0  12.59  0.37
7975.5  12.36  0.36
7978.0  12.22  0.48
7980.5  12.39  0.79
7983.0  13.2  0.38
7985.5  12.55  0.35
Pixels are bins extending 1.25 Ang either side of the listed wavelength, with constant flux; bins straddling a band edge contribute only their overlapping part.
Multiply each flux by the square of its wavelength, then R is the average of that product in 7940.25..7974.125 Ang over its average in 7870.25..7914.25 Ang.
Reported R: 1.03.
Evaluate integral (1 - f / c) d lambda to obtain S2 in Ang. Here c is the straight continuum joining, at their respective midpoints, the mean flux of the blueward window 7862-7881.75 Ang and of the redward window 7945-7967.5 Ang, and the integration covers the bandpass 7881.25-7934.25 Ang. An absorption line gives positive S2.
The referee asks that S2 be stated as 1.4 Ang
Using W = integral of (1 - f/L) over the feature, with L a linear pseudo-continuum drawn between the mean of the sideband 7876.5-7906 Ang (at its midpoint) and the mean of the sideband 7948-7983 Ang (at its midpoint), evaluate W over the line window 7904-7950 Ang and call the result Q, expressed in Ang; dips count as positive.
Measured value 1.24 Ang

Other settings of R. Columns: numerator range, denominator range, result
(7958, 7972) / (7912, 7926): 1.07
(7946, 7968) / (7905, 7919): 1.07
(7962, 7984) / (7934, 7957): 1.03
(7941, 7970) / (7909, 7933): 1.04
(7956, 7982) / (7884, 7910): 1.03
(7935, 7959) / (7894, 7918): 1.03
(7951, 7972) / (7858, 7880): 1.02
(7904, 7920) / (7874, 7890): 0.98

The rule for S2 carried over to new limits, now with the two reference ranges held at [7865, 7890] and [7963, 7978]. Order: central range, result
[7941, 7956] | 0.3 Ang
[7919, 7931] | 0.0 Ang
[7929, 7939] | 0.2 Ang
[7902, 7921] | 0.7 Ang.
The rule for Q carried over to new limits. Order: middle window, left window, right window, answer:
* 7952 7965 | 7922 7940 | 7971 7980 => -0.5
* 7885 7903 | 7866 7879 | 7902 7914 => -0.3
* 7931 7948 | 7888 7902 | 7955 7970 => 0.7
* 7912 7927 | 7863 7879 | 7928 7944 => 0.4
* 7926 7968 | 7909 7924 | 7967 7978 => -0.9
